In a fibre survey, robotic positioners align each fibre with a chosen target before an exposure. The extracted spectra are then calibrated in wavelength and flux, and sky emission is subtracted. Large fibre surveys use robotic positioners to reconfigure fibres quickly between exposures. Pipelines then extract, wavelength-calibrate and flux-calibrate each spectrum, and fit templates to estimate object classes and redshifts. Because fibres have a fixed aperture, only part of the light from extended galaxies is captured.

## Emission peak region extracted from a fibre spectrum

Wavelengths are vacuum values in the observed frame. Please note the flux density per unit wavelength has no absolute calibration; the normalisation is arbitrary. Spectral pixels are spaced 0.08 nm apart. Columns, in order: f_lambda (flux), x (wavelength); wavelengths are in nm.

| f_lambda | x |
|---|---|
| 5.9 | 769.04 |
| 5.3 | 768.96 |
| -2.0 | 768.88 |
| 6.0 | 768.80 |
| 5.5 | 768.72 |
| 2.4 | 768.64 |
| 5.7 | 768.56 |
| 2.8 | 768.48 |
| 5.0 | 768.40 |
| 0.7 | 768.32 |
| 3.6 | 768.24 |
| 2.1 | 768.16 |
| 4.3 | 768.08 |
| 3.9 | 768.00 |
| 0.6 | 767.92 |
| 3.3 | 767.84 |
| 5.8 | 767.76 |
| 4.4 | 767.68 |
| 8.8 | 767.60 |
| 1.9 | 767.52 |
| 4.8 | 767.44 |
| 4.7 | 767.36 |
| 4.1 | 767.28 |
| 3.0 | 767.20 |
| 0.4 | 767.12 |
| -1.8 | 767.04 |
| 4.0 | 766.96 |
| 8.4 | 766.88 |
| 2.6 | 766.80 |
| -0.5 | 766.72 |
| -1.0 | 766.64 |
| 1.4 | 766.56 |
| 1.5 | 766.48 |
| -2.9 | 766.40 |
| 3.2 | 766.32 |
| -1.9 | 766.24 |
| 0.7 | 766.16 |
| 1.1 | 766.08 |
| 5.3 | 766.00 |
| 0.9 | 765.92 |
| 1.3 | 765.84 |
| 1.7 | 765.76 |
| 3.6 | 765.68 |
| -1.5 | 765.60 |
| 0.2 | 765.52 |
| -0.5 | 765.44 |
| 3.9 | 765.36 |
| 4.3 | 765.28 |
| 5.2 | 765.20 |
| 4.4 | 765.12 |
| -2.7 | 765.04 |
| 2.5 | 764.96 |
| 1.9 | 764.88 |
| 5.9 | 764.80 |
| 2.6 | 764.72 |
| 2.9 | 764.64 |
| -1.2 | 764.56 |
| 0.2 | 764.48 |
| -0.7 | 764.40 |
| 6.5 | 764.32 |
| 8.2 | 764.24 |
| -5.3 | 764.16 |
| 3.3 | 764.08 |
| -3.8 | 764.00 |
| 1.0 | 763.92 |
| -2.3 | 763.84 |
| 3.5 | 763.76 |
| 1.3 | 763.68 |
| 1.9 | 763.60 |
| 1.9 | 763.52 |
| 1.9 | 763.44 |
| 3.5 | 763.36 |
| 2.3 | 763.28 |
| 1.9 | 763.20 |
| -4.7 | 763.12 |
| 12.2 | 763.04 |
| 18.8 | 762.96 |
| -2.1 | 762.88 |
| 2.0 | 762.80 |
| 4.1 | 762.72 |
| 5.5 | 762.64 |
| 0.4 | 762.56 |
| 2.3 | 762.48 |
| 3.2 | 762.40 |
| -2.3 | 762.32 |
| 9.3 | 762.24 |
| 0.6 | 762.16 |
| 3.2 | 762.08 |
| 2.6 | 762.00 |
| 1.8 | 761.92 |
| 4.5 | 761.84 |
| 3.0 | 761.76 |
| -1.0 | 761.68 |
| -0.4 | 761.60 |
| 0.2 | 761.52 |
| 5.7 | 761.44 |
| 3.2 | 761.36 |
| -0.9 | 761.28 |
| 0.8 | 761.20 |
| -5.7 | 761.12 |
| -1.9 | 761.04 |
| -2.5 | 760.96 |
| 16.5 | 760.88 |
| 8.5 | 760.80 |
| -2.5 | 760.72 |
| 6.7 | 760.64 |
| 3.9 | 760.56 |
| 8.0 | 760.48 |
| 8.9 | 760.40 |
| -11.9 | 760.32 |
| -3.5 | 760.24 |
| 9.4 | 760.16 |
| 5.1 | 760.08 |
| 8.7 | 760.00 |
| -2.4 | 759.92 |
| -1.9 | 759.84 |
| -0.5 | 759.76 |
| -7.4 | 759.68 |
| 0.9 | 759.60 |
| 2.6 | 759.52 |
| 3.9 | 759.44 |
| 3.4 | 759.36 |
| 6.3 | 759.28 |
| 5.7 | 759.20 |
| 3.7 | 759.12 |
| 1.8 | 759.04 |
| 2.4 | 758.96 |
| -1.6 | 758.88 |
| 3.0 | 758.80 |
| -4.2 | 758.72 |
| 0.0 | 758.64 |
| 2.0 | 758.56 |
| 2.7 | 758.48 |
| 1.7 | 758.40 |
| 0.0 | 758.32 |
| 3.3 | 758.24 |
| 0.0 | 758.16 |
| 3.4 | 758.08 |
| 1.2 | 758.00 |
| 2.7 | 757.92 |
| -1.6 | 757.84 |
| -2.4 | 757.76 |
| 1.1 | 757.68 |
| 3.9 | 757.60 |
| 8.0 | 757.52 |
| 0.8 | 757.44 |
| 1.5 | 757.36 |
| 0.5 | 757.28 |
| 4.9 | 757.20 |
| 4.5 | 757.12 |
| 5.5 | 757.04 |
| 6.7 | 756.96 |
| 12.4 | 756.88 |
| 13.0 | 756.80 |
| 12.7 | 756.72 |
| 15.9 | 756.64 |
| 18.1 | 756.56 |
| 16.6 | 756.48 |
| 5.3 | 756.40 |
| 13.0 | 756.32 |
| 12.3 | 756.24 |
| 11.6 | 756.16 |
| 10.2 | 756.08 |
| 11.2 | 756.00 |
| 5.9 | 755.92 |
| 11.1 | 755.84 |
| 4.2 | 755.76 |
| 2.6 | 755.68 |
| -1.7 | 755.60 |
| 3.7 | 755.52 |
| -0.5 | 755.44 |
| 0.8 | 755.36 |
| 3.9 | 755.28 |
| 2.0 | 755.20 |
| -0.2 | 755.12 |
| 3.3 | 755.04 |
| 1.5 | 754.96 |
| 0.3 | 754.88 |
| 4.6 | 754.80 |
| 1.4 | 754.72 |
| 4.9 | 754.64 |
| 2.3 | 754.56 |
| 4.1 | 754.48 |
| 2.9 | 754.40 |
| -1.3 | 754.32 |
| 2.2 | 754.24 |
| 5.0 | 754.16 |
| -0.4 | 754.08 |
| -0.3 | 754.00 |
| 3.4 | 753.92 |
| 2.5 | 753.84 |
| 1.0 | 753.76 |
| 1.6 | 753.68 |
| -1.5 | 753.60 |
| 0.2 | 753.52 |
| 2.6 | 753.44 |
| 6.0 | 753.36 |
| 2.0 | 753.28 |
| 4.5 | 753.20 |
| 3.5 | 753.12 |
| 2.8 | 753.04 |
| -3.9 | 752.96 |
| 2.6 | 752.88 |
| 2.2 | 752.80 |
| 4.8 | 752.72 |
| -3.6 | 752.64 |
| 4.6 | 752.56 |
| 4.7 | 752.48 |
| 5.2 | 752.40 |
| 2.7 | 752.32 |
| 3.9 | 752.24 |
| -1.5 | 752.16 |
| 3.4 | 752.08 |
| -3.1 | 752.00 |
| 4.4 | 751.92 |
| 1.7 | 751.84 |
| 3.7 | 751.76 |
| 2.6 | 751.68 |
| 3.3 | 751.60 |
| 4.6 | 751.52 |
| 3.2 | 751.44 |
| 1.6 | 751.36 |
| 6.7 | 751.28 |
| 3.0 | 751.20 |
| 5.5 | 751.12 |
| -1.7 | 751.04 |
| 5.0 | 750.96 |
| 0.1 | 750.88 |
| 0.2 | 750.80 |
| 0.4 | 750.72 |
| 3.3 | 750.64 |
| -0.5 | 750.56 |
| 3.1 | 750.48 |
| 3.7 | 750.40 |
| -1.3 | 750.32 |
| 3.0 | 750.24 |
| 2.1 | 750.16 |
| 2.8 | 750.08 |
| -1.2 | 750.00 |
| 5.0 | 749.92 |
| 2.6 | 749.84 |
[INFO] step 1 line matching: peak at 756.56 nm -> [O II] 3727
